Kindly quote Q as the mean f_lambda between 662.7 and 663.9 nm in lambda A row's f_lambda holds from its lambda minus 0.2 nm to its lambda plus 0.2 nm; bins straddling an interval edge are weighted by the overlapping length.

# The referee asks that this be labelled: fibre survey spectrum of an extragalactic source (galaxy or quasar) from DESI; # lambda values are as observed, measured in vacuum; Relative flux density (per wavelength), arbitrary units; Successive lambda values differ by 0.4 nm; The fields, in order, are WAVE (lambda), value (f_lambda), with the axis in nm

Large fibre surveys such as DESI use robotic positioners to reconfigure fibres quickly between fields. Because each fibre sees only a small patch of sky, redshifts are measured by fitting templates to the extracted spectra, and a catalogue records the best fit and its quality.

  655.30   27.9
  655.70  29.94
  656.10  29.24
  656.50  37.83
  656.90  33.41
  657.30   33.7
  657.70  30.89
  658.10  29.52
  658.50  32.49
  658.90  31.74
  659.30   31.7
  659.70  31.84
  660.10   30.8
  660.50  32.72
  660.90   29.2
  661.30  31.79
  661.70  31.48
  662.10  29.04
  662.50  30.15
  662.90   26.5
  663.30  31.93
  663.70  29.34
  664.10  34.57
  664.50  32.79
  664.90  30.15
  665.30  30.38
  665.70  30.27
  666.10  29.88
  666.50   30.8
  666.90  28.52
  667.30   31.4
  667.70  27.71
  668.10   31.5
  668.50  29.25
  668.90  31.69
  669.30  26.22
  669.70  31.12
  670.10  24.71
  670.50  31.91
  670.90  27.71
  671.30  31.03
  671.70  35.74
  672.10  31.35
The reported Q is 29.3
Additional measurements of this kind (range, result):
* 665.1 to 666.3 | 30.2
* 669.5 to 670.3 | 27.9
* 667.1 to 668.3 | 30.2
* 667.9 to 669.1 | 30.8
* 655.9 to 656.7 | 33.5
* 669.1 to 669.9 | 28.7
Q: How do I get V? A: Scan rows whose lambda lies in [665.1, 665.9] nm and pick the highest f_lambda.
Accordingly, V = 30.38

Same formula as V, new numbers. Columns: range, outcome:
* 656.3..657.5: 37.83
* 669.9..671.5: 31.91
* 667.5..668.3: 31.5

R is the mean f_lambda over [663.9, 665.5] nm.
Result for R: 32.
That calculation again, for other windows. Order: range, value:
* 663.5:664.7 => 32.2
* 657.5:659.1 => 31.2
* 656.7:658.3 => 31.9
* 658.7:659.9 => 31.8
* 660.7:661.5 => 30.5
